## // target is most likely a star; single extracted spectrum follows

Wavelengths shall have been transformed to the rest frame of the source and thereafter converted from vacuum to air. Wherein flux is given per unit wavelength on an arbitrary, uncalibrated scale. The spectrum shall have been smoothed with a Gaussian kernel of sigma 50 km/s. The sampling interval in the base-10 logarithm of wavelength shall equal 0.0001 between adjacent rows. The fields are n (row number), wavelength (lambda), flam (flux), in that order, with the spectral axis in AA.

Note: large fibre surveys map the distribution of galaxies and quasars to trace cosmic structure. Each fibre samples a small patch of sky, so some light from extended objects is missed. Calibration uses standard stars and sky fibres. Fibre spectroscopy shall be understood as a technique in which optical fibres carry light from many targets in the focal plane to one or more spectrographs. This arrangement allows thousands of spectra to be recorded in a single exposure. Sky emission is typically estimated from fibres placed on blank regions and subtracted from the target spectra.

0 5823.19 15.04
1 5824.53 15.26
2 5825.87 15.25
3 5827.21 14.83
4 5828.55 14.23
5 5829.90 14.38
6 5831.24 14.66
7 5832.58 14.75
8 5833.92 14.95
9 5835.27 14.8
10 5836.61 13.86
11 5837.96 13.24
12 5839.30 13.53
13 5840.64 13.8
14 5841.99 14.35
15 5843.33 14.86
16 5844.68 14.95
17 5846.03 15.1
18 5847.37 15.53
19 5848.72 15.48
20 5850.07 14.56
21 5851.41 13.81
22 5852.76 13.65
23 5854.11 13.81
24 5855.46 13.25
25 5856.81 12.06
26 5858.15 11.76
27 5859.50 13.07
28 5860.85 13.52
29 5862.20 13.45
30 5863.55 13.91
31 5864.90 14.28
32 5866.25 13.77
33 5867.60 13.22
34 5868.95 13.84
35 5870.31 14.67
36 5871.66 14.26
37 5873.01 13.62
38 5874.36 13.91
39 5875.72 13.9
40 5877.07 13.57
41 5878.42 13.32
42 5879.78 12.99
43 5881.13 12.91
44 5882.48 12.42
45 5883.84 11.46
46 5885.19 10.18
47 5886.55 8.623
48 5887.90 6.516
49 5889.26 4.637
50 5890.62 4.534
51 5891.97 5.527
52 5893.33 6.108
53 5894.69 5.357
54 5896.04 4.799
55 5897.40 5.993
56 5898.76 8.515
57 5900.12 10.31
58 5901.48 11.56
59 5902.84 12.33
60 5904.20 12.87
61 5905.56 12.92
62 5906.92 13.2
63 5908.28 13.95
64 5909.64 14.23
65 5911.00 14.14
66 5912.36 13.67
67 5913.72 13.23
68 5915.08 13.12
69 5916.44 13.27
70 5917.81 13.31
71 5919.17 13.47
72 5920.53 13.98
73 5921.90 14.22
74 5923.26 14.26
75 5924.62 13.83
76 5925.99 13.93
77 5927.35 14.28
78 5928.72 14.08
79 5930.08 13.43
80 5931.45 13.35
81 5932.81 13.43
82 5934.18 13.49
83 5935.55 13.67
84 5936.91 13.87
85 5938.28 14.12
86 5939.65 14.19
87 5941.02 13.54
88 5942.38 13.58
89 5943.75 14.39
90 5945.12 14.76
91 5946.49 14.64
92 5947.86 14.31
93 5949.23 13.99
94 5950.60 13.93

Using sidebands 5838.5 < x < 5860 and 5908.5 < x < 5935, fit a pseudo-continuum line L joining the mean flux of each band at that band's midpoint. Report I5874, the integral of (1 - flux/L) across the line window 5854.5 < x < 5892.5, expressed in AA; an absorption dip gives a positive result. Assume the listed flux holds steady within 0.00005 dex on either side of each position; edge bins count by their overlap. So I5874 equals 5.4 AA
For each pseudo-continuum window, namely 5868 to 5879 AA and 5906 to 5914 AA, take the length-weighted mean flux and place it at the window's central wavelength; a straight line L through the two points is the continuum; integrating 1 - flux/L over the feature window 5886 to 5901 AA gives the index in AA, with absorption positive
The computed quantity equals 7.94 AA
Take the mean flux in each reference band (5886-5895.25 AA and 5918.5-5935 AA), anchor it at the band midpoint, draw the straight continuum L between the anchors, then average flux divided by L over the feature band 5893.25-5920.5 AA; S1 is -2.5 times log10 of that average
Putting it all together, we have -0.20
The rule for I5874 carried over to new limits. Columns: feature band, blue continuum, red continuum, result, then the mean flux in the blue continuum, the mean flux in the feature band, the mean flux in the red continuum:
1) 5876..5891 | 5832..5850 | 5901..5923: 3.8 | 14.5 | 10.3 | 13.4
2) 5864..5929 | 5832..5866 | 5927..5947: 10.0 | 14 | 11.8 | 13.9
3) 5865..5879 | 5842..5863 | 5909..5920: 0.0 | 13.9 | 13.8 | 13.6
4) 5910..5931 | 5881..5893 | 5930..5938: -3.0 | 8.26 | 13.8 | 13.6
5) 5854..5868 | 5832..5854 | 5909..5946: 1.0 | 14.4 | 13.3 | 13.8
